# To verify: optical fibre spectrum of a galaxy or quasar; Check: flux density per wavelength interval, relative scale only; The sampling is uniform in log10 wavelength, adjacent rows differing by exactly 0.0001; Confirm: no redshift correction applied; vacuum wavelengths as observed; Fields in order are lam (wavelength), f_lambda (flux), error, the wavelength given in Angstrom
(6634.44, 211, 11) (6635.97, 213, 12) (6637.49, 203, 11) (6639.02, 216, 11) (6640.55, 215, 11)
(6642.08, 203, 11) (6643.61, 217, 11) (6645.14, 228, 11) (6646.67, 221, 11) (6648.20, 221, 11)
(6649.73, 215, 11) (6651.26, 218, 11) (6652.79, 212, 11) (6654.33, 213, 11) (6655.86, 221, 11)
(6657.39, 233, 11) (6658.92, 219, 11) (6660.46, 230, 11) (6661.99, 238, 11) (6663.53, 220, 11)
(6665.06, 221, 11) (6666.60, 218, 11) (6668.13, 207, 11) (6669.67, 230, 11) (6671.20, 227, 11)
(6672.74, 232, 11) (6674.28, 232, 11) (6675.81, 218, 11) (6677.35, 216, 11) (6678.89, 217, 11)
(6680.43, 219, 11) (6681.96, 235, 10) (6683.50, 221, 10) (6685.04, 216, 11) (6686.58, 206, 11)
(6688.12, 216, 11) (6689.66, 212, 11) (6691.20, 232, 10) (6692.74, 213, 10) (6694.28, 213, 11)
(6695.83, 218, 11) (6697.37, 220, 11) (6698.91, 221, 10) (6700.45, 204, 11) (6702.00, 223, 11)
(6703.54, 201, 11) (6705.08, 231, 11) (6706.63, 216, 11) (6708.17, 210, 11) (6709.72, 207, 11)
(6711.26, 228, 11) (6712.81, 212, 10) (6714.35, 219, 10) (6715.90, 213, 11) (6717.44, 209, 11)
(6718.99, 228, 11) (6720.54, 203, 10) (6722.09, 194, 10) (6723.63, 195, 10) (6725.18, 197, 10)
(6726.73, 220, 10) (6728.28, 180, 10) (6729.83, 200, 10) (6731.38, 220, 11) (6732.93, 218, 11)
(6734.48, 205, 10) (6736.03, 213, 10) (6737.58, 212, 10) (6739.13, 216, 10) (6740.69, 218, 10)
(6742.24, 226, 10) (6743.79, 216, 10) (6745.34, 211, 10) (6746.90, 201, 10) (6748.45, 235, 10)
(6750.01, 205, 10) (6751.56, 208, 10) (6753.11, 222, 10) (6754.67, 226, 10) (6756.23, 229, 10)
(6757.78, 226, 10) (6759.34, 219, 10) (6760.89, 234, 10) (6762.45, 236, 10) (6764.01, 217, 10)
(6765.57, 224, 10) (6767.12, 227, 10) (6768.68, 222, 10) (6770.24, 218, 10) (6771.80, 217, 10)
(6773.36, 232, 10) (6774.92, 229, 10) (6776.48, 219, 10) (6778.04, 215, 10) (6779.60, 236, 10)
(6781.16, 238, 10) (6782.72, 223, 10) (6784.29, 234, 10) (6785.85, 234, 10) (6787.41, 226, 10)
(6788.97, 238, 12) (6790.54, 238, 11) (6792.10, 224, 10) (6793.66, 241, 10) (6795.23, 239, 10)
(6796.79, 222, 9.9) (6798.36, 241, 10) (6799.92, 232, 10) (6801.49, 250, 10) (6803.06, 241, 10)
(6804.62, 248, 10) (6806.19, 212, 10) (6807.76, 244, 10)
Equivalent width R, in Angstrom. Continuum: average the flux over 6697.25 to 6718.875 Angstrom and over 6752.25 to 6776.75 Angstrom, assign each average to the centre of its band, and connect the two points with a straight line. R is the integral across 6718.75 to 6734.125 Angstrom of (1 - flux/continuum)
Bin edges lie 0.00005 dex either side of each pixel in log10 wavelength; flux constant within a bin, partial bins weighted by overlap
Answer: 1.0 Angstrom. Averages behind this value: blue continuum 216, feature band 205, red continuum 225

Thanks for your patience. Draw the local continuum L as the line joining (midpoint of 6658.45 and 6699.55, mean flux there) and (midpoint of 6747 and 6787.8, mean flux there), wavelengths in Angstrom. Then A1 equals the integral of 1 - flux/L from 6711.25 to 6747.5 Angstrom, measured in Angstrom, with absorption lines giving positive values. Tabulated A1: 2.1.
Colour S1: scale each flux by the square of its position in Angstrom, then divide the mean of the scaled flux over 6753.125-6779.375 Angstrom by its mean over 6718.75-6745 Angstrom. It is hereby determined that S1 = 1.1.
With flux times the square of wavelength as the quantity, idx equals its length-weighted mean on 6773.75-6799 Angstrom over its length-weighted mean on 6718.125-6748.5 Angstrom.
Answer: 1.12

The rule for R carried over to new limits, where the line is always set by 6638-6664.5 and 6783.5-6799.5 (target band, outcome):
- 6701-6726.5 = 1.6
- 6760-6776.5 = 0.4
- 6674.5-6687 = 0.2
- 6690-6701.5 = 0.4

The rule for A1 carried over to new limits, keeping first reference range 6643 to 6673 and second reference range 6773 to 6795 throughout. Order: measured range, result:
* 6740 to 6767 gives 0.90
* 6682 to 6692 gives 0.24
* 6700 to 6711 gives 0.54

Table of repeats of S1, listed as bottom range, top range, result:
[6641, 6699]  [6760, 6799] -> 1.07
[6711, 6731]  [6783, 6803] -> 1.16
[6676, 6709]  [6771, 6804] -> 1.10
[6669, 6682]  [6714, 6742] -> 0.95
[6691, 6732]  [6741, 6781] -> 1.07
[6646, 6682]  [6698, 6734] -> 0.96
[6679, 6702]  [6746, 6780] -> 1.04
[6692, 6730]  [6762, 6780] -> 1.08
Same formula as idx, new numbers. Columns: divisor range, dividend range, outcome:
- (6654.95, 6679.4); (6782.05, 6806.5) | 1.09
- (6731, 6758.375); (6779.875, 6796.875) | 1.09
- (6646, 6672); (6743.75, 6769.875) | 1.03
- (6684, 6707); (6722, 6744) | 0.98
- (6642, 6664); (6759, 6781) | 1.05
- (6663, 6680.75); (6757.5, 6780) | 1.04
